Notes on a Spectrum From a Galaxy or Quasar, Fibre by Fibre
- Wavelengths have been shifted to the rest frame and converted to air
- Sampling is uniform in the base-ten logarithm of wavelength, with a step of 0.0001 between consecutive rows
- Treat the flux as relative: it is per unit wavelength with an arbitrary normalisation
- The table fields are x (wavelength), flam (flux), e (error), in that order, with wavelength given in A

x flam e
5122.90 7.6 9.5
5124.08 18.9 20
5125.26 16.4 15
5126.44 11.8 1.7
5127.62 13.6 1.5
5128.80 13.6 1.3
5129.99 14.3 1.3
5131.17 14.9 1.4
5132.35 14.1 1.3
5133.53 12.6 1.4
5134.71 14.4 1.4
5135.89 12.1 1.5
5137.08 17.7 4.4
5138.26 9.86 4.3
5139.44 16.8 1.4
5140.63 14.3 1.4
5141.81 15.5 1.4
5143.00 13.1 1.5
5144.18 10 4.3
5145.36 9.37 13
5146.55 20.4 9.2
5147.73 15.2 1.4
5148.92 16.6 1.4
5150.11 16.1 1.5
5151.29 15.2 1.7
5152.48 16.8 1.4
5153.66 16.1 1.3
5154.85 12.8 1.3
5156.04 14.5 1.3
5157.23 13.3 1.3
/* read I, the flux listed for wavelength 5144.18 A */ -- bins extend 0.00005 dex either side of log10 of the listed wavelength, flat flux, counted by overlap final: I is 10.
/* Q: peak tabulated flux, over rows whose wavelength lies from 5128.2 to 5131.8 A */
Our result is 14.9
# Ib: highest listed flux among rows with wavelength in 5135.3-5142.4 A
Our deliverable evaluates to 17.7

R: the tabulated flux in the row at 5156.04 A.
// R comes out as 14.5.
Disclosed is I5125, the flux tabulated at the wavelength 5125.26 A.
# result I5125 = 16.4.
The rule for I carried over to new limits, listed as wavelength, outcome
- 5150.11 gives 16.1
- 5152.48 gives 16.8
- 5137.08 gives 17.7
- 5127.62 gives 13.6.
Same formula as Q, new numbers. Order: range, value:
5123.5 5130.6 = 18.9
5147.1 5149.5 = 16.6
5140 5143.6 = 15.5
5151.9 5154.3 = 16.8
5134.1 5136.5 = 14.4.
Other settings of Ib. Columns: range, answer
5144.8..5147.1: 20.4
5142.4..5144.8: 13.1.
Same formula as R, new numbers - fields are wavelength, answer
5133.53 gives 12.6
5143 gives 13.1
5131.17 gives 14.9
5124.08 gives 18.9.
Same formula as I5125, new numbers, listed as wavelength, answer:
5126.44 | 11.8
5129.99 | 14.3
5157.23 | 13.3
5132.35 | 14.1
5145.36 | 9.37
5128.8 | 13.6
